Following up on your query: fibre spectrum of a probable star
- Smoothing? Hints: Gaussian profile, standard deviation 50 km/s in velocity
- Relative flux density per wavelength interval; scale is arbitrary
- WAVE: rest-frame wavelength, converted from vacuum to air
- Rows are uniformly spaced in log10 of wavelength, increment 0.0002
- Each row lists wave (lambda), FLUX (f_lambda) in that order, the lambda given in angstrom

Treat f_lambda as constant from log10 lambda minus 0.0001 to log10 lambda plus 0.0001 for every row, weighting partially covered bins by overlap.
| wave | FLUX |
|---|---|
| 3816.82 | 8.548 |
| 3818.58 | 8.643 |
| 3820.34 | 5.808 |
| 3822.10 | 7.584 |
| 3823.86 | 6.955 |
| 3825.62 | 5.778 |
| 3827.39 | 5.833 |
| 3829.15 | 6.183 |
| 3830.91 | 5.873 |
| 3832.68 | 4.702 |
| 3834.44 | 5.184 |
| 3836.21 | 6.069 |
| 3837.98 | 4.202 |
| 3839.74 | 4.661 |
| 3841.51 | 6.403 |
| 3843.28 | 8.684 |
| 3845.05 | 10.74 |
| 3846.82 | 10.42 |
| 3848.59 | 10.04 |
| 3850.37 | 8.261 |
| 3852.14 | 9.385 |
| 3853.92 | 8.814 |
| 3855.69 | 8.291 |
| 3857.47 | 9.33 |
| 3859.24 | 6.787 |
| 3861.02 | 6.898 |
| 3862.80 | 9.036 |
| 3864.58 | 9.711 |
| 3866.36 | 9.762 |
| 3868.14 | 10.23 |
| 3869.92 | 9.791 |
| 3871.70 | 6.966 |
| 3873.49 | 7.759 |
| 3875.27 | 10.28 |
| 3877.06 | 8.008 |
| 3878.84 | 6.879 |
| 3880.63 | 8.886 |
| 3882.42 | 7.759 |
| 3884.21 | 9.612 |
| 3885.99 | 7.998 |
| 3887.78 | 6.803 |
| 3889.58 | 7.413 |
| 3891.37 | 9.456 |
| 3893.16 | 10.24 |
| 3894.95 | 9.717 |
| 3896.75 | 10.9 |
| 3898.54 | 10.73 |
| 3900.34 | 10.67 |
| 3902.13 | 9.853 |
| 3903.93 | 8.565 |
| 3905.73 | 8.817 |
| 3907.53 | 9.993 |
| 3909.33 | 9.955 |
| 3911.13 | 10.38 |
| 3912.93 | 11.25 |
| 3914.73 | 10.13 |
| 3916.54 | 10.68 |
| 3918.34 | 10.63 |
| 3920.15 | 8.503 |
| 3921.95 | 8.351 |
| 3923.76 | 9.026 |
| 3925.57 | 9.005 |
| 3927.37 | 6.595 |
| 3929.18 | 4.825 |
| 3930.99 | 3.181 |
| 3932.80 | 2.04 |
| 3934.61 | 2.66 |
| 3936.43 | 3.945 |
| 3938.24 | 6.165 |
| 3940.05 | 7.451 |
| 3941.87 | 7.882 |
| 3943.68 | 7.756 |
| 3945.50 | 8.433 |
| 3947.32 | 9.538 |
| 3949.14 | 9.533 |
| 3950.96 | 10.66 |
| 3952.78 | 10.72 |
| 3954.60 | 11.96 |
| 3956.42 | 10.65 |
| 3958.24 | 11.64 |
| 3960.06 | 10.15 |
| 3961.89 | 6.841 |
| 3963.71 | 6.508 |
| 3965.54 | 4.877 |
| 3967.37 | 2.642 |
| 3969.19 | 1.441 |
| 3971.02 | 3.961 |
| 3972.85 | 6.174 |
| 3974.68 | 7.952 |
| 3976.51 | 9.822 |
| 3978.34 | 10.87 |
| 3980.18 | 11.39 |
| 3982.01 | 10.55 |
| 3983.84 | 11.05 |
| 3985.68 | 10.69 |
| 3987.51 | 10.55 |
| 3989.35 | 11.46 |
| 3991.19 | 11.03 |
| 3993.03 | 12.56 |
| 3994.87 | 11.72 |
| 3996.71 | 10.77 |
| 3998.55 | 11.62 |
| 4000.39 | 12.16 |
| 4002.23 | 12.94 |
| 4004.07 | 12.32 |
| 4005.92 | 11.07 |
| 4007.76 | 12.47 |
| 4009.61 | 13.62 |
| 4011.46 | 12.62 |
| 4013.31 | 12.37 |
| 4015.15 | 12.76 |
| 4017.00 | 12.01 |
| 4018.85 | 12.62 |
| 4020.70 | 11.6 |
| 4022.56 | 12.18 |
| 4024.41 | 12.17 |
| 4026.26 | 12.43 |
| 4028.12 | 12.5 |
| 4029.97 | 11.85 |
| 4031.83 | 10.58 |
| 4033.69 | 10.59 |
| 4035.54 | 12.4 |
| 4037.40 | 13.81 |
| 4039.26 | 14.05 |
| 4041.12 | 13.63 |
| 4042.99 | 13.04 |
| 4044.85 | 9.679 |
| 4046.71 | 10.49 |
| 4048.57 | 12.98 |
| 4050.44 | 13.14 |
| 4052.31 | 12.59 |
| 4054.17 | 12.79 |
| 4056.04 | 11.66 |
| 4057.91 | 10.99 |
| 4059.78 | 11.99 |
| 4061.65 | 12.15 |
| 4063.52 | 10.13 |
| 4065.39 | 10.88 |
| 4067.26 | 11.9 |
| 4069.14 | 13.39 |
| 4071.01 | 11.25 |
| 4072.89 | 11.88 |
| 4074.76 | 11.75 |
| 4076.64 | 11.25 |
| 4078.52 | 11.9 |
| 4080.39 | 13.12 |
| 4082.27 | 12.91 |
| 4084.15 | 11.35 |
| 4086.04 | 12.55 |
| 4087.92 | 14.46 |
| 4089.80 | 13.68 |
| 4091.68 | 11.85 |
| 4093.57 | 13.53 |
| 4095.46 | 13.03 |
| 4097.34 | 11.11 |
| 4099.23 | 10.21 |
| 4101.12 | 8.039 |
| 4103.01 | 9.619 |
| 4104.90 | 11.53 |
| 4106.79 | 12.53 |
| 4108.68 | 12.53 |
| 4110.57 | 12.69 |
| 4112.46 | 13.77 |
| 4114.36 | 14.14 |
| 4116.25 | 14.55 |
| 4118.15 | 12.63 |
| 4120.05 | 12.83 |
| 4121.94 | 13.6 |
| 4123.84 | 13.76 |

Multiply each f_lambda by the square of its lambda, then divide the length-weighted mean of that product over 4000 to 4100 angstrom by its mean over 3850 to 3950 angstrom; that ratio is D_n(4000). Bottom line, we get 1.6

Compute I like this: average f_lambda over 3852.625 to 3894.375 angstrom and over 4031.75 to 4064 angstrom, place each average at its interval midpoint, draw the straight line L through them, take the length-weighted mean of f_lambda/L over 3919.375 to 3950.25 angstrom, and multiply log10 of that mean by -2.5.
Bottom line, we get 0.40 mag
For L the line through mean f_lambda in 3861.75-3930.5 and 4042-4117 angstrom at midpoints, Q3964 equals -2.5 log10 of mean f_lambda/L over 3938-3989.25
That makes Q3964 0.18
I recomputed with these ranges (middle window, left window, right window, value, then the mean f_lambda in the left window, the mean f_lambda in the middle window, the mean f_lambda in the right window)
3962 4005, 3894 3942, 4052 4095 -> 0.07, 8.22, 9.31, 12.2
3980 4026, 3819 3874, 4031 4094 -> -0.09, 7.63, 11.9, 12.2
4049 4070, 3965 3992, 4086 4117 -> -0.10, 8.34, 12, 12.3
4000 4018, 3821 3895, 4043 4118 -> -0.16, 7.92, 12.4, 12.1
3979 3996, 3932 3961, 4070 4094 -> -0.18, 8.22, 11.2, 12.4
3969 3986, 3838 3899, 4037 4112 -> 0.21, 8.65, 8.61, 12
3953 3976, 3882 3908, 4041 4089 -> 0.39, 9.25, 7.22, 12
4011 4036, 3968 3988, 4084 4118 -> -0.21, 8.47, 12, 12.3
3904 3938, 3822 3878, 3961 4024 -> 0.15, 7.78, 7.76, 10.2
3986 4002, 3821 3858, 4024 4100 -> -0.08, 7.28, 11.5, 12.1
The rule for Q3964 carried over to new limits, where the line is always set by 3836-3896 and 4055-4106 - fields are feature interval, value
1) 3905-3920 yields -0.11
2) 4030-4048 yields -0.09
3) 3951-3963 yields -0.05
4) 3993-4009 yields -0.14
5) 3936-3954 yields 0.16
